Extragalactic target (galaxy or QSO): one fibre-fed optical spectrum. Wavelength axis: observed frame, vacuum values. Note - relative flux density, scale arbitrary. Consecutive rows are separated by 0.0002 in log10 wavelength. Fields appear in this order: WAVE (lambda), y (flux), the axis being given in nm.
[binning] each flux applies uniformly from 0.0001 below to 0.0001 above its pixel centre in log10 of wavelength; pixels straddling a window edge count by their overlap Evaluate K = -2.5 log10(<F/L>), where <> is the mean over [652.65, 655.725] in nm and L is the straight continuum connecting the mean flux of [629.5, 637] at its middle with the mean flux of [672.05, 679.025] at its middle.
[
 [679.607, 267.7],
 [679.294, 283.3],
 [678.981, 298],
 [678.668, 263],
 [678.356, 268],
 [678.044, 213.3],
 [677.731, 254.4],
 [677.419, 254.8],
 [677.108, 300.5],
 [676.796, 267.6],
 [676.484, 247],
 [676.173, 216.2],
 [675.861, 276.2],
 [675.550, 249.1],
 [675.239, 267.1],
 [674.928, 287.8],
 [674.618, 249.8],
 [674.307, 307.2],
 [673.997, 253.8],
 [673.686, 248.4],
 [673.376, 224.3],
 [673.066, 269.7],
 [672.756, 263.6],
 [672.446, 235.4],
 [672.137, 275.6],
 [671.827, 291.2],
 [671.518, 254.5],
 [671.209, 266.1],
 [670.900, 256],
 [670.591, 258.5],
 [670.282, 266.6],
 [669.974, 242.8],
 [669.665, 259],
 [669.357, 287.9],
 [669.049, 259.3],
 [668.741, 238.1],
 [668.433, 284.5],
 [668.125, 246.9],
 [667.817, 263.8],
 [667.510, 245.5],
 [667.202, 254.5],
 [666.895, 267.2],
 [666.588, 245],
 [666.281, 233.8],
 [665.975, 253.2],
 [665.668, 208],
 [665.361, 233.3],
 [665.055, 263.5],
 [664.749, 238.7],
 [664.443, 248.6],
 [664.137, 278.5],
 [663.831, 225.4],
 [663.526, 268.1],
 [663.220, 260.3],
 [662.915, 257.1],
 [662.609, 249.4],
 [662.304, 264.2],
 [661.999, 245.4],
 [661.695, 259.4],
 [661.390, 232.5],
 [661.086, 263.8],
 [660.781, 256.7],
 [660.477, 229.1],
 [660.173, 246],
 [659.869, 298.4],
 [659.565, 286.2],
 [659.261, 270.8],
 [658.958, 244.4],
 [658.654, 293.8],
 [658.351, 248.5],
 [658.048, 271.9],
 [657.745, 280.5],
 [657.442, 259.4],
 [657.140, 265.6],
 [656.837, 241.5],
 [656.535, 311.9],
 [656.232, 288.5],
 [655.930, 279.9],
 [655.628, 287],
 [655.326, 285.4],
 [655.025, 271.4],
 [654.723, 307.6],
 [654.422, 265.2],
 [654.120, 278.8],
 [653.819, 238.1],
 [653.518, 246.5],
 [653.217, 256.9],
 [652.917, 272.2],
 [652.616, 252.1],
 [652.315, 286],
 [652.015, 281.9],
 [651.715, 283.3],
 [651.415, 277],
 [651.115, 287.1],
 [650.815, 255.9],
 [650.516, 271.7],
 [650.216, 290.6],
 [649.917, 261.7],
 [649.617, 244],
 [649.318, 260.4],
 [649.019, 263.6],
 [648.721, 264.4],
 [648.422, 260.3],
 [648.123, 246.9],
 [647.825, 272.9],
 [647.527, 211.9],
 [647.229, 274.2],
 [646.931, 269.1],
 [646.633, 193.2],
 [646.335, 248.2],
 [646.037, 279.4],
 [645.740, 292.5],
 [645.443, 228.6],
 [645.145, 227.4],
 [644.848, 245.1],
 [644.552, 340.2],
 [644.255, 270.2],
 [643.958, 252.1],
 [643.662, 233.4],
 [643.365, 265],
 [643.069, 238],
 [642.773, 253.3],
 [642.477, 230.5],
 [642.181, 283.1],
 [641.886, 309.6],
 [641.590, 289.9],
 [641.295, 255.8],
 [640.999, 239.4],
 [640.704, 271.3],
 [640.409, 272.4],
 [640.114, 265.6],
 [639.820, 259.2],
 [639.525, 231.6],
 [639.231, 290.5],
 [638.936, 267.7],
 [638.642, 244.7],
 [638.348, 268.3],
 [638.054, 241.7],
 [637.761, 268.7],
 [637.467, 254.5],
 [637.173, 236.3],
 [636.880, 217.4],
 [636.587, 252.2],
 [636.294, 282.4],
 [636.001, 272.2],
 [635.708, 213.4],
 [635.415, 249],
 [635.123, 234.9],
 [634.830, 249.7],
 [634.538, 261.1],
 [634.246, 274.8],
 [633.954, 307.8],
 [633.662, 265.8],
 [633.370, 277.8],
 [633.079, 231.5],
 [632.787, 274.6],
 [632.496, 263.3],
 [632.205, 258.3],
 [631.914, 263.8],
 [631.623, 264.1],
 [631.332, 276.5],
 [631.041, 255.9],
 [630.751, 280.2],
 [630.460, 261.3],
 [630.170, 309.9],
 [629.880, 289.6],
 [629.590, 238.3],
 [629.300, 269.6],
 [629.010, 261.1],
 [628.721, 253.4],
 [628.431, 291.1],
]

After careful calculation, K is -0.04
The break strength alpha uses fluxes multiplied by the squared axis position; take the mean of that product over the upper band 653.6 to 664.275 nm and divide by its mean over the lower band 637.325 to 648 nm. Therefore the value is 1.08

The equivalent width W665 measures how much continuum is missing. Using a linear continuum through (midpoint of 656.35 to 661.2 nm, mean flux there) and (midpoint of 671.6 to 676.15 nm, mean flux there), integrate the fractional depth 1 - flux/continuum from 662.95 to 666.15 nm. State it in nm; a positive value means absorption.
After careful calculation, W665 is 0.21 nm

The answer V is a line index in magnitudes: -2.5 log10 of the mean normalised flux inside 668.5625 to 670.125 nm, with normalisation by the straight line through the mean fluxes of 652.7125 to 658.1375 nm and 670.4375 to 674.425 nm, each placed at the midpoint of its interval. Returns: 0.02 mag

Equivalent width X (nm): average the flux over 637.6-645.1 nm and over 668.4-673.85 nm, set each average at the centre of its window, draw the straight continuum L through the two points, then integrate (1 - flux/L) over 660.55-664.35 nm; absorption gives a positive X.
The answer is 0.09 nm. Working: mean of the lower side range 263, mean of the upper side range 260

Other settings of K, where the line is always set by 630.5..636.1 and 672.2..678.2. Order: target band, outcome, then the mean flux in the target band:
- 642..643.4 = 0.026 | 255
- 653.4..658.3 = -0.057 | 273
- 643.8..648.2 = 0.015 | 257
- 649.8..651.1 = -0.049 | 272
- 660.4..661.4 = 0.044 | 249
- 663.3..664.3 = 0.005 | 257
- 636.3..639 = 0.042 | 251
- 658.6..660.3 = -0.055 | 272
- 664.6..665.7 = 0.085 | 239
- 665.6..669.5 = 0.019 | 254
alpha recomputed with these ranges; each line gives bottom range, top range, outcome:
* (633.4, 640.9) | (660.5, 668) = 1.05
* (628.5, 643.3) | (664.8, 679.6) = 1.10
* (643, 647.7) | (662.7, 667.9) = 1.04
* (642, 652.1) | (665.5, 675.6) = 1.06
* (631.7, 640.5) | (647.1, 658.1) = 1.10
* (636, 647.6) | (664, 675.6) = 1.09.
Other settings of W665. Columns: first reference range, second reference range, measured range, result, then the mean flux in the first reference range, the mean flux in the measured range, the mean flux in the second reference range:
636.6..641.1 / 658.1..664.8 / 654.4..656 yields -0.17 nm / 255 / 284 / 258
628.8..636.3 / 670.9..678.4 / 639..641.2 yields 0.02 nm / 264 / 261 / 260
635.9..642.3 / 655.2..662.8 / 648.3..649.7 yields 0.03 nm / 262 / 259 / 266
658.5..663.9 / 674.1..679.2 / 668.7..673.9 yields 0.06 nm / 259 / 259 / 264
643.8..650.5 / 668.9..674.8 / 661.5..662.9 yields 0.04 nm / 259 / 254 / 262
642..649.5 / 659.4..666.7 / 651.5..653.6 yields -0.12 nm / 256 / 269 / 252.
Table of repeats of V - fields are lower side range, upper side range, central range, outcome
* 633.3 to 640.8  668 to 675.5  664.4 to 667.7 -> 0.07 mag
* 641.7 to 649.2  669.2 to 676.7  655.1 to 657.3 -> -0.08 mag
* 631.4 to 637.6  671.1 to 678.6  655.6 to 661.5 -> -0.04 mag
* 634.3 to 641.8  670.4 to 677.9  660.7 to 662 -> 0.03 mag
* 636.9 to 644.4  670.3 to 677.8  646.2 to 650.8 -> 0.02 mag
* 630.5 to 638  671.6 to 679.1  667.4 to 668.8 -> 0.02 mag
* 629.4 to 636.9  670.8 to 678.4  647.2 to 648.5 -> 0.05 mag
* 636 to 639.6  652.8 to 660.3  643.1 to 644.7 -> -0.03 mag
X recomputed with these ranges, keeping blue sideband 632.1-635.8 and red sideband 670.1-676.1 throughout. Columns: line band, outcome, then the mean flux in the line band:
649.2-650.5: -0.02 nm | 265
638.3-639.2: -0.01 nm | 263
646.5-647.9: 0.09 nm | 243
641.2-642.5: -0.09 nm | 279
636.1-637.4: 0.06 nm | 248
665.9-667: 0.06 nm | 249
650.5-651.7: -0.06 nm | 274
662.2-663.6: 0.01 nm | 259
